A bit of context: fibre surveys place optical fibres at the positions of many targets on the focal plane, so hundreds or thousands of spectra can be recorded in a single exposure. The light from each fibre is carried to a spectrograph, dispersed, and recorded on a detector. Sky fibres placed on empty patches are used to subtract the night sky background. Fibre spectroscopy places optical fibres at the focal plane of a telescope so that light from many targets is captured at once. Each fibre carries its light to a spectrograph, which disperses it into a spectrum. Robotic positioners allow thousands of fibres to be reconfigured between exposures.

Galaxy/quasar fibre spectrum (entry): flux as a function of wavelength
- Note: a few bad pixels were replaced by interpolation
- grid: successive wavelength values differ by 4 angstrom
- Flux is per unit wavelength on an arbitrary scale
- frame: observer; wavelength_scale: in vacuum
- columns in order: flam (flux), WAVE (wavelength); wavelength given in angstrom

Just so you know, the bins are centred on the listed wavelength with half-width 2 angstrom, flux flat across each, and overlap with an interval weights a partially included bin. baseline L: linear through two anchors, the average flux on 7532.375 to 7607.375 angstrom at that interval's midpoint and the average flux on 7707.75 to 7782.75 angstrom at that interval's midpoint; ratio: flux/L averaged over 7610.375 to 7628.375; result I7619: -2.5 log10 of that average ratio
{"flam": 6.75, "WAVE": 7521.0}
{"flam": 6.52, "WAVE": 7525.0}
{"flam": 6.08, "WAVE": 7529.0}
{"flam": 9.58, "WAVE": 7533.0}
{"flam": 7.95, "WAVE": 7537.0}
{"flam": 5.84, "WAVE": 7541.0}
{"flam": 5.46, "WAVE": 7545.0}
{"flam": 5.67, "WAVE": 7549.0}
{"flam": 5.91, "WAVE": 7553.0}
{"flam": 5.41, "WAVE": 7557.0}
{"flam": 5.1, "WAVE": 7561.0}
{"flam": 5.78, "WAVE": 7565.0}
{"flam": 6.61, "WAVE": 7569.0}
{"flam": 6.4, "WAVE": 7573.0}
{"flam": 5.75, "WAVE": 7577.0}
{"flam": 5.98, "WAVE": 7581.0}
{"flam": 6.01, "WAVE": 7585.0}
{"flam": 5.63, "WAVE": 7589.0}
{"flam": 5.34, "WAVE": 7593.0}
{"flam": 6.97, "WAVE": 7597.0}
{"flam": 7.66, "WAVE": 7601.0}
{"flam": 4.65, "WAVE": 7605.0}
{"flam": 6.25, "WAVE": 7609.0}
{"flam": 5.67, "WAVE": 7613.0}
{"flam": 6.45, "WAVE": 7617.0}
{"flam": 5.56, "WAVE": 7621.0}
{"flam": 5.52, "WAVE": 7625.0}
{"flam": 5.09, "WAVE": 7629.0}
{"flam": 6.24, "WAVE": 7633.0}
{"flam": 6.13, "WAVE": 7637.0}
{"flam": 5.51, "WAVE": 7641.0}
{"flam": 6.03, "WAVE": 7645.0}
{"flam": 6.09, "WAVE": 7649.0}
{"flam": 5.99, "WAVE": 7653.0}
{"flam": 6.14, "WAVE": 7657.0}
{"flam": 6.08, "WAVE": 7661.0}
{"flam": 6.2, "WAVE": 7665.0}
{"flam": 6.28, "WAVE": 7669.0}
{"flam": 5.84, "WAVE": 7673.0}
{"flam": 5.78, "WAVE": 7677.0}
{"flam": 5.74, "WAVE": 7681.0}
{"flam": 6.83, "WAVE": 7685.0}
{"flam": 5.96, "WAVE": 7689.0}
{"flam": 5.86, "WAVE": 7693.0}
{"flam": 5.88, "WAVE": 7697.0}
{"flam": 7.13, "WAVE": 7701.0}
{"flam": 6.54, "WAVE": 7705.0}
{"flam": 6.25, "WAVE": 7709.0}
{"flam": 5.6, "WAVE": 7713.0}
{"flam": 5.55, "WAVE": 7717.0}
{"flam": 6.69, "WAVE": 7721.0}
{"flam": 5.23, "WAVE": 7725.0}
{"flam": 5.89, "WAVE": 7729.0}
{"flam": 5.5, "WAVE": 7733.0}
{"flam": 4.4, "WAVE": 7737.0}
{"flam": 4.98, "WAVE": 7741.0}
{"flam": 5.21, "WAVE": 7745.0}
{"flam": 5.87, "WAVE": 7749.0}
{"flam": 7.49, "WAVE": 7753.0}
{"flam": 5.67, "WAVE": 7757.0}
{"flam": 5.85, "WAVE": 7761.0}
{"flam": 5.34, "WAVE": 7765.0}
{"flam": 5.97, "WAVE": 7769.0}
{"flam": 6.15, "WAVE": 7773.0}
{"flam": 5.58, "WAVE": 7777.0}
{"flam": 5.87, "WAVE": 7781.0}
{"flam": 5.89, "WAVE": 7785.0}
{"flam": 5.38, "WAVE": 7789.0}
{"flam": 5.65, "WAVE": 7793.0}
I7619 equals 0.05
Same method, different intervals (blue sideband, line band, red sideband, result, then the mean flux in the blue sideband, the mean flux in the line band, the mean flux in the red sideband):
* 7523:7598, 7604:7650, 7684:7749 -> 0.05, 6.2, 5.78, 5.83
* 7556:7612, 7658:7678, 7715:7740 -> -0.06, 5.97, 6.05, 5.52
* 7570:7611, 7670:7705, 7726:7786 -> -0.05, 6.08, 6.16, 5.7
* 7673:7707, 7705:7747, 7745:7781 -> 0.09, 6.19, 5.58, 5.94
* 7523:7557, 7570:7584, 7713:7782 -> 0.06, 6.55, 6.08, 5.71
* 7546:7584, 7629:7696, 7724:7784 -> -0.05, 5.84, 6.01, 5.68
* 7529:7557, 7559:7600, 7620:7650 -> 0.05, 6.59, 6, 5.77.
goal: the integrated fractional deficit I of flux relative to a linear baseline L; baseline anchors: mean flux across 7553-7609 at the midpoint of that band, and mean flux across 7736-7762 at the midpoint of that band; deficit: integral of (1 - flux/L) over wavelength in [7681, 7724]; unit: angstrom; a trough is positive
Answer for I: -3.2 angstrom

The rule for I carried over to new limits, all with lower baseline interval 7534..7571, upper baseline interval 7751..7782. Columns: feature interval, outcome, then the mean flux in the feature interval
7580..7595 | 0.82 angstrom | 5.72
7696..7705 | -0.85 angstrom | 6.58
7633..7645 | 0.22 angstrom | 5.92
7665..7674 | -0.13 angstrom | 6.12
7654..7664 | -0.13 angstrom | 6.11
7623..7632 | 0.94 angstrom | 5.41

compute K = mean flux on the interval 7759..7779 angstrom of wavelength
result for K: 5.78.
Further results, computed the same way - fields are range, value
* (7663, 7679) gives 6.03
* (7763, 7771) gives 5.65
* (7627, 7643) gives 5.74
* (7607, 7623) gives 5.98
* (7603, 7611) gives 5.45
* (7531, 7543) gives 7.79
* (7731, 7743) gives 4.96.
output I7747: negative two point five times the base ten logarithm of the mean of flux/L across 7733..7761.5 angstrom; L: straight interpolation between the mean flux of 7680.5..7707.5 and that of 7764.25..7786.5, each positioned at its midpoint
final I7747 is 0.069 mag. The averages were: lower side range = 6.31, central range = 5.62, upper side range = 5.82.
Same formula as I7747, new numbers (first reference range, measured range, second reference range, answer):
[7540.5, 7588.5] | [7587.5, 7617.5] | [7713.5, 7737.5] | -0.05 mag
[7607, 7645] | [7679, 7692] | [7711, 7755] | -0.07 mag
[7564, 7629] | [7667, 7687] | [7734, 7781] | -0.05 mag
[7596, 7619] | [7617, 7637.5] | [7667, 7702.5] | 0.08 mag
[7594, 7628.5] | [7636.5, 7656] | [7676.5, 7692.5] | 0.02 mag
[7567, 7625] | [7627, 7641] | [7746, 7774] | 0.05 mag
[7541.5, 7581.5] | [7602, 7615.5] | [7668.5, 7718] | 0.04 mag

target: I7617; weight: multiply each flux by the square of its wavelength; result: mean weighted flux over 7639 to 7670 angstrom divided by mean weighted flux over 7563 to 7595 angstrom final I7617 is 1.04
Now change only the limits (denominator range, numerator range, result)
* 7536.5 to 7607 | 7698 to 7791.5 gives 1.02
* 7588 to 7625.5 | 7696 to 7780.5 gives 1.01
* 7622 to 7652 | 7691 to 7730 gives 1.07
